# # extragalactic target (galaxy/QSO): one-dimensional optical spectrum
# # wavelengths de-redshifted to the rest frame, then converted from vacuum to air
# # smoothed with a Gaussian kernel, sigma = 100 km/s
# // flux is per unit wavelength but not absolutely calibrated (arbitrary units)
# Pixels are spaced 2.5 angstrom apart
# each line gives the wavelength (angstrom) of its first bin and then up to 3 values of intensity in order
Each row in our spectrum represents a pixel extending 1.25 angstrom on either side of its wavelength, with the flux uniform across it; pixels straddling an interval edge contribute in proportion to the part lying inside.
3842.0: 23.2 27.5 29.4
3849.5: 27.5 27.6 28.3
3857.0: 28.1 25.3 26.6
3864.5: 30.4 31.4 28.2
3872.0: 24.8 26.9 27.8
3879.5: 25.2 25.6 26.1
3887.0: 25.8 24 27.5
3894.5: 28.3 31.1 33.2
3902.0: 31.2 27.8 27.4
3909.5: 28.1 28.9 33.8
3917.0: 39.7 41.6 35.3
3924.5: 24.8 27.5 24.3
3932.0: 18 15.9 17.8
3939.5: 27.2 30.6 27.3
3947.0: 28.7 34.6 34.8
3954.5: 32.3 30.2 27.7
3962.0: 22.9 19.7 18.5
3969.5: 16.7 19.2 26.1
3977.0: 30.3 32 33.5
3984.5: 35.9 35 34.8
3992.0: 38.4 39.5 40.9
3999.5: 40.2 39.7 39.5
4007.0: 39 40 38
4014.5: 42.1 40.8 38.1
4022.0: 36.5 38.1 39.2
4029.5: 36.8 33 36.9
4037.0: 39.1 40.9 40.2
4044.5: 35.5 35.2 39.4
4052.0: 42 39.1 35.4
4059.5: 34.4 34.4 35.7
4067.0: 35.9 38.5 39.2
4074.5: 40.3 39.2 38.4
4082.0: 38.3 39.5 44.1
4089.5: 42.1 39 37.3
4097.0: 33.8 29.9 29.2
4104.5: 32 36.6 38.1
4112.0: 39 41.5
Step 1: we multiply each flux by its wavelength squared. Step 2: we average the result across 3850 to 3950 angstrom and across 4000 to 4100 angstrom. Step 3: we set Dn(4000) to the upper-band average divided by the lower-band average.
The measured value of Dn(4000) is 1.47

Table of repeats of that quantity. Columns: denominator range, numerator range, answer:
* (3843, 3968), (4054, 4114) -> 1.46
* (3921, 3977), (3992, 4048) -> 1.57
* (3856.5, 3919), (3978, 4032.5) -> 1.40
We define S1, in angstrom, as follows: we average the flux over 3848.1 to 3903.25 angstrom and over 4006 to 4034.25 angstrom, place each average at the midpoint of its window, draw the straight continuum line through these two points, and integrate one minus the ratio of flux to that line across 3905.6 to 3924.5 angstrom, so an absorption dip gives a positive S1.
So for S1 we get -1.4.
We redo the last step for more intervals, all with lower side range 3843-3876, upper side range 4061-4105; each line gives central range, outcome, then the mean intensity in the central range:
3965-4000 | 2.1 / 31.1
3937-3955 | 0.9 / 29.8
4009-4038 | -2.9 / 38.2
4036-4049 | -1.0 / 38.2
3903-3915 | 0.4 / 29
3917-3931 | -0.4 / 31.3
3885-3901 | 0.5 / 28.3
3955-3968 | 3.1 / 24.4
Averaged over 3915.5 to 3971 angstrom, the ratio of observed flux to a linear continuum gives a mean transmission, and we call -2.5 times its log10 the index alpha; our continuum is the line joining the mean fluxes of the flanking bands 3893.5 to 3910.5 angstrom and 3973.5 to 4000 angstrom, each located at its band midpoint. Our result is 0.19 mag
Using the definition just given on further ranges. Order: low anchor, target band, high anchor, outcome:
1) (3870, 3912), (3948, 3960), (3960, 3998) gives -0.114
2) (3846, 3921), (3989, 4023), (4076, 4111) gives -0.167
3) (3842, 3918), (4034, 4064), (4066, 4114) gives -0.060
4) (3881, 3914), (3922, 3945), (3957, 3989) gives 0.140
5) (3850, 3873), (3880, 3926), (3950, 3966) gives -0.073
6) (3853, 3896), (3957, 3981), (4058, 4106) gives 0.293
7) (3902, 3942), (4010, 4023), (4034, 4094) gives -0.124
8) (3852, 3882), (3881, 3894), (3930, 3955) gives 0.051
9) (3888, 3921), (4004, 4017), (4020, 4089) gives -0.111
